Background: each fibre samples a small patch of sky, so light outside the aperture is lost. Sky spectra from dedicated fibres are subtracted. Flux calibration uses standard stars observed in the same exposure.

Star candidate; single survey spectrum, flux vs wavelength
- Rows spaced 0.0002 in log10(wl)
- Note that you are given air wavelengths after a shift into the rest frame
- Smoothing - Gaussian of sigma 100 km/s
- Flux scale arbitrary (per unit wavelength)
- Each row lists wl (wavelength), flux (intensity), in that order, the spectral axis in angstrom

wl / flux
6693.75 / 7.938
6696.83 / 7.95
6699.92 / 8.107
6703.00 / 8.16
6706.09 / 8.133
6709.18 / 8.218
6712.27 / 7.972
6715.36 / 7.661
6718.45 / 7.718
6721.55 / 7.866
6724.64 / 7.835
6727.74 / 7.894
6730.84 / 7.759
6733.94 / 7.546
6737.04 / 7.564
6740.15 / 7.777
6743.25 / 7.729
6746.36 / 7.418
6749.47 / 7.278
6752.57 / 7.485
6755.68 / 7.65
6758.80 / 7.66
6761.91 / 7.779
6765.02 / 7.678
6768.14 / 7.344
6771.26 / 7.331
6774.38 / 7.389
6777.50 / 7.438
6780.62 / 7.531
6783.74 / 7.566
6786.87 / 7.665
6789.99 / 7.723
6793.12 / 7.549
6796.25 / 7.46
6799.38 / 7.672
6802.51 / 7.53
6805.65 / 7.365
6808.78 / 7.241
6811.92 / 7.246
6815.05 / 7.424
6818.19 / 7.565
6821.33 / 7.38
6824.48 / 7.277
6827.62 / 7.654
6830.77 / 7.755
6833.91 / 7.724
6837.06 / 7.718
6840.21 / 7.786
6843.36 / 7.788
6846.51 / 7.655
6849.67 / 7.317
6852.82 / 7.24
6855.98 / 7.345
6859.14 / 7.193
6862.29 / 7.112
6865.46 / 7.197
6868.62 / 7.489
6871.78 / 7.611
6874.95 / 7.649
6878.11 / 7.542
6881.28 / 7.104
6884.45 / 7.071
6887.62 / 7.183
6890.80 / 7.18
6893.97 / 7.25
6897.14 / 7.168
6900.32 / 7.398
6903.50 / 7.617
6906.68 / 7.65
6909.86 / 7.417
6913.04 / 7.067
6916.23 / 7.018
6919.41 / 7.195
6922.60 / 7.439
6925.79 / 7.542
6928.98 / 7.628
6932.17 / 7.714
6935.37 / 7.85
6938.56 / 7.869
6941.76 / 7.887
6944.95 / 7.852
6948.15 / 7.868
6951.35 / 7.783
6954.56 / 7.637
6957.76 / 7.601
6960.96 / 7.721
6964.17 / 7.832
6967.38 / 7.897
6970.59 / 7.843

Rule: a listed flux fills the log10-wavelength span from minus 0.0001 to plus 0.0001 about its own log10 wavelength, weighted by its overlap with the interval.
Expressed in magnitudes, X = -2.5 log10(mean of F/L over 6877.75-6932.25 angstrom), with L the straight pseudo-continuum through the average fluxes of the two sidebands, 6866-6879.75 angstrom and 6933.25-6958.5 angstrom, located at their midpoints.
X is 0.05 mag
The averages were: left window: 7.55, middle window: 7.33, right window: 7.8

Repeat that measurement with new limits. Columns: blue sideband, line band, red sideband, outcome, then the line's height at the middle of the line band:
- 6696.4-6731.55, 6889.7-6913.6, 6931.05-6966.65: 0.065 mag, 7.82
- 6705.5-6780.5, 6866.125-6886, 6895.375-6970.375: 0.031 mag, 7.62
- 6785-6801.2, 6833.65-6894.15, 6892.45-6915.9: 0.006 mag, 7.44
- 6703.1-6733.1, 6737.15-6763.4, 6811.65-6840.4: 0.029 mag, 7.8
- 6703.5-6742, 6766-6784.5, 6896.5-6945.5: 0.045 mag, 7.75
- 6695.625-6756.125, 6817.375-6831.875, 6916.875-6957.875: 0.031 mag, 7.73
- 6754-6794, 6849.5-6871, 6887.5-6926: 0.017 mag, 7.4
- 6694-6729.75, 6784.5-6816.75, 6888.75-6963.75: 0.042 mag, 7.78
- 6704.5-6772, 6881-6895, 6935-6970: 0.089 mag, 7.77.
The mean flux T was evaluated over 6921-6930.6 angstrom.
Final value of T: 7.53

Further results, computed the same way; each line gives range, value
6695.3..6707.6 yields 8.09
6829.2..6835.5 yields 7.74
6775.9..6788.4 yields 7.55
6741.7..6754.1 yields 7.48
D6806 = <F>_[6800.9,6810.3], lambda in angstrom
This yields 7.38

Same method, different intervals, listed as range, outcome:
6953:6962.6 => 7.66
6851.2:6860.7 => 7.26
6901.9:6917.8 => 7.35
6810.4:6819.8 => 7.42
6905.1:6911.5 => 7.53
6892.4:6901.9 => 7.27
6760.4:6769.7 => 7.6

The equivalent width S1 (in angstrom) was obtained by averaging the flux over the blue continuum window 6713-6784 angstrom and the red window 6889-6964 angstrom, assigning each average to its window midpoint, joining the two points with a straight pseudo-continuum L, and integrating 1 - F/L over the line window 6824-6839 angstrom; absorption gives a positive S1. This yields -0.15 angstrom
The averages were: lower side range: 7.61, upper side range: 7.54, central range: 7.66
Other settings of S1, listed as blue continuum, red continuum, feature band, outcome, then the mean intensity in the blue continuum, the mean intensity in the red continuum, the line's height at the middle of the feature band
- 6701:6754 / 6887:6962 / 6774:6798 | 0.46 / 7.77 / 7.53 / 7.7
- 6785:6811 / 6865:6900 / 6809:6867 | -0.28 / 7.52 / 7.32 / 7.42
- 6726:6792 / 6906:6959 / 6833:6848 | -0.30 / 7.58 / 7.59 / 7.58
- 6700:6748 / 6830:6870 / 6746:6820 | 1.57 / 7.82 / 7.48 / 7.66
